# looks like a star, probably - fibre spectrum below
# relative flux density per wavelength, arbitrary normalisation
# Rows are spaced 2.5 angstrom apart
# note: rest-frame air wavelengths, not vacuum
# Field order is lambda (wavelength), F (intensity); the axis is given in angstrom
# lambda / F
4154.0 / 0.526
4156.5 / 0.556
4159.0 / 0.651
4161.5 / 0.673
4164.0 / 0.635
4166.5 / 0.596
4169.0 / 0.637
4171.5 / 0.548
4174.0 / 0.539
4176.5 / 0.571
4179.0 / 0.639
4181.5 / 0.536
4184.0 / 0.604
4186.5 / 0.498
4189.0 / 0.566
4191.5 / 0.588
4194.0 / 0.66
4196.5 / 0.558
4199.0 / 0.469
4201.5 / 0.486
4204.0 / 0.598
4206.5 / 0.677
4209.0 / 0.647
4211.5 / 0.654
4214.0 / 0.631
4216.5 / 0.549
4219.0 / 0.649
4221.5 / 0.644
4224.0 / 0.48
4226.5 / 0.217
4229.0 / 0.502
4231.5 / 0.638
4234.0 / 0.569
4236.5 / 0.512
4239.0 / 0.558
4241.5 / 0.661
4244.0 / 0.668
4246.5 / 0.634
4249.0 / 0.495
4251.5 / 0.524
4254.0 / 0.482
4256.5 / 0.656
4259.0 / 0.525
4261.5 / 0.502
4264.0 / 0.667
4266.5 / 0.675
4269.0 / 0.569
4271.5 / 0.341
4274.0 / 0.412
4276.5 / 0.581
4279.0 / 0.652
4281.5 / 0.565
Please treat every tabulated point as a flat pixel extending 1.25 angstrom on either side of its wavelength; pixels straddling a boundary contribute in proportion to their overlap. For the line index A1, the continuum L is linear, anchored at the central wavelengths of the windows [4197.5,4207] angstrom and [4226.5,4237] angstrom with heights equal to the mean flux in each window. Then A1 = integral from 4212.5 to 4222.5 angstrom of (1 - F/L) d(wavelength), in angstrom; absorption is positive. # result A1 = -1.6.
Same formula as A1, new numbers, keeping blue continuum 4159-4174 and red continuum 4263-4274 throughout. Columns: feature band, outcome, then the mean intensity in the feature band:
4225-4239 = 1.8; 0.494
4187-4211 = 0.3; 0.583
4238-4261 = -0.8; 0.576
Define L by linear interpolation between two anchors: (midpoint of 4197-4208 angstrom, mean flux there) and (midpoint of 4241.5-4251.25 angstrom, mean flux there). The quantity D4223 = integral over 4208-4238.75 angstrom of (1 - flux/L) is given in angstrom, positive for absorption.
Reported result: 1.1 angstrom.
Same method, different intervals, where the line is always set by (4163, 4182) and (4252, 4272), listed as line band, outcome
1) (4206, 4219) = -1.2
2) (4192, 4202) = 0.5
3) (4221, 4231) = 1.9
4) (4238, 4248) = -1.1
